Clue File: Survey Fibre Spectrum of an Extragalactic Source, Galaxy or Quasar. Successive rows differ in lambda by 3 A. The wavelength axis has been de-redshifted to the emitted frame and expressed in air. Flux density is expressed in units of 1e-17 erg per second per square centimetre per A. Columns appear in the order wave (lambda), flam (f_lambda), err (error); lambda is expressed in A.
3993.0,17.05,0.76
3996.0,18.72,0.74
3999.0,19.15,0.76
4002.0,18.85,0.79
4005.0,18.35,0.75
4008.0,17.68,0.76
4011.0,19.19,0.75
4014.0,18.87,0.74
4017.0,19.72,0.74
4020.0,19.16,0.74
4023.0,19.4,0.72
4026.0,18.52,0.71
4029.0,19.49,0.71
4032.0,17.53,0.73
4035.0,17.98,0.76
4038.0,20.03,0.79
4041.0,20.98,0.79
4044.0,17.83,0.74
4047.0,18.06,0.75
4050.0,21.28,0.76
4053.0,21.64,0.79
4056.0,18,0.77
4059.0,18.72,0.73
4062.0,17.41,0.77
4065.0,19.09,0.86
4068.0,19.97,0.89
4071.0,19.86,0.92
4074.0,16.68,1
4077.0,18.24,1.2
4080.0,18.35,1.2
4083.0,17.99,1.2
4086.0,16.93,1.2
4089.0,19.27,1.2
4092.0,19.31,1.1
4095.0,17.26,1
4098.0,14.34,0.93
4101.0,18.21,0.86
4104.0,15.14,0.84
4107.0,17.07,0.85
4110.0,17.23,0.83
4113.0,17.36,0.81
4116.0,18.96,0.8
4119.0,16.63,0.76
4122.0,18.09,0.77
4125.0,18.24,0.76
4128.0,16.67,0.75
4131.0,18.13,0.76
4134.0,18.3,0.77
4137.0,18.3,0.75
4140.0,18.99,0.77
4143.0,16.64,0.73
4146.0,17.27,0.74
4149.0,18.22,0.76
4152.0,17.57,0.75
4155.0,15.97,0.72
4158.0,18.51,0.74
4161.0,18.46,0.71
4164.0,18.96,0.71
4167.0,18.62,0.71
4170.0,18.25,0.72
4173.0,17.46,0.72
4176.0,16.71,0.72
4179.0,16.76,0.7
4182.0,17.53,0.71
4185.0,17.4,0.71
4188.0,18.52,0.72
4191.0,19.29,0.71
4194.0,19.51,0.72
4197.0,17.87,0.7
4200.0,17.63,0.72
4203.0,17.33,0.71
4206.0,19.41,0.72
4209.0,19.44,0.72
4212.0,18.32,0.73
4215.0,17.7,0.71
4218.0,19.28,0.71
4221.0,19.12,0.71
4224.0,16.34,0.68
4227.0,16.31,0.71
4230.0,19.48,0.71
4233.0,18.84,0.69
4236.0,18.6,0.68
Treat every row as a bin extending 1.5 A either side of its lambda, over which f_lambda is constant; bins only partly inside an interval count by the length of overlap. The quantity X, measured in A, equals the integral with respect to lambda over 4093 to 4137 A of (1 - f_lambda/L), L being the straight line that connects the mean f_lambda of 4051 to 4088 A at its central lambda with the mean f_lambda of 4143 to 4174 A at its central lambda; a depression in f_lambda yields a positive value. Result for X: 2.21 A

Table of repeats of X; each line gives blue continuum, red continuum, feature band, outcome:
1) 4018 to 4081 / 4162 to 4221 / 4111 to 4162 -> 2.1 A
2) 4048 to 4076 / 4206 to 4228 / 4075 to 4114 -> 3.1 A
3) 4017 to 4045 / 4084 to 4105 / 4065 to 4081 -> -0.7 A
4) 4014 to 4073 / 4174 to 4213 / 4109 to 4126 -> 0.8 A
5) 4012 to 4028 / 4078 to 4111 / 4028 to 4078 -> -1.7 A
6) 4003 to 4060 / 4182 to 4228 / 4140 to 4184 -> 1.8 A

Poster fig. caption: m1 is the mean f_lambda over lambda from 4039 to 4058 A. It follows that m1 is 19.6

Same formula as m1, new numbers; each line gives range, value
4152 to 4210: 18.1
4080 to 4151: 17.6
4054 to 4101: 18.1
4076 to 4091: 18.2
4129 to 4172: 18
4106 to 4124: 17.6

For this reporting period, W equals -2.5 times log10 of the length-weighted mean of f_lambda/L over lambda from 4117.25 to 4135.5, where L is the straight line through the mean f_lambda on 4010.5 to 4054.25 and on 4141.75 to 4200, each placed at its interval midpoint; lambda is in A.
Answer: 0.04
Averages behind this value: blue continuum 19.3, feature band 17.7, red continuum 17.9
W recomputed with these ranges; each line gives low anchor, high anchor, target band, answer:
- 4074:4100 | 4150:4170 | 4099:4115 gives 0.05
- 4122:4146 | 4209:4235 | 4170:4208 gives 0.01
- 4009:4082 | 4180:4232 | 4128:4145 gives 0.04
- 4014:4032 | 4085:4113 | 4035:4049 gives -0.03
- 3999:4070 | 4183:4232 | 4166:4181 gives 0.06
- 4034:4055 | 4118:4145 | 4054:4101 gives 0.05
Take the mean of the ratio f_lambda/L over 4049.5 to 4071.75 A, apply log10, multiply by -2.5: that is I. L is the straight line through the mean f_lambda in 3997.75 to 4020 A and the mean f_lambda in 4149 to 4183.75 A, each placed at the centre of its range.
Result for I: -0.053 mag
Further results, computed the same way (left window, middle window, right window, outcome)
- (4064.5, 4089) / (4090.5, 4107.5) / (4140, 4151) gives 0.079 mag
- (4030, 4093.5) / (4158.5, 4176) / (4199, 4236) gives 0.014 mag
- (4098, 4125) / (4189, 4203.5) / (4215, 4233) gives -0.030 mag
